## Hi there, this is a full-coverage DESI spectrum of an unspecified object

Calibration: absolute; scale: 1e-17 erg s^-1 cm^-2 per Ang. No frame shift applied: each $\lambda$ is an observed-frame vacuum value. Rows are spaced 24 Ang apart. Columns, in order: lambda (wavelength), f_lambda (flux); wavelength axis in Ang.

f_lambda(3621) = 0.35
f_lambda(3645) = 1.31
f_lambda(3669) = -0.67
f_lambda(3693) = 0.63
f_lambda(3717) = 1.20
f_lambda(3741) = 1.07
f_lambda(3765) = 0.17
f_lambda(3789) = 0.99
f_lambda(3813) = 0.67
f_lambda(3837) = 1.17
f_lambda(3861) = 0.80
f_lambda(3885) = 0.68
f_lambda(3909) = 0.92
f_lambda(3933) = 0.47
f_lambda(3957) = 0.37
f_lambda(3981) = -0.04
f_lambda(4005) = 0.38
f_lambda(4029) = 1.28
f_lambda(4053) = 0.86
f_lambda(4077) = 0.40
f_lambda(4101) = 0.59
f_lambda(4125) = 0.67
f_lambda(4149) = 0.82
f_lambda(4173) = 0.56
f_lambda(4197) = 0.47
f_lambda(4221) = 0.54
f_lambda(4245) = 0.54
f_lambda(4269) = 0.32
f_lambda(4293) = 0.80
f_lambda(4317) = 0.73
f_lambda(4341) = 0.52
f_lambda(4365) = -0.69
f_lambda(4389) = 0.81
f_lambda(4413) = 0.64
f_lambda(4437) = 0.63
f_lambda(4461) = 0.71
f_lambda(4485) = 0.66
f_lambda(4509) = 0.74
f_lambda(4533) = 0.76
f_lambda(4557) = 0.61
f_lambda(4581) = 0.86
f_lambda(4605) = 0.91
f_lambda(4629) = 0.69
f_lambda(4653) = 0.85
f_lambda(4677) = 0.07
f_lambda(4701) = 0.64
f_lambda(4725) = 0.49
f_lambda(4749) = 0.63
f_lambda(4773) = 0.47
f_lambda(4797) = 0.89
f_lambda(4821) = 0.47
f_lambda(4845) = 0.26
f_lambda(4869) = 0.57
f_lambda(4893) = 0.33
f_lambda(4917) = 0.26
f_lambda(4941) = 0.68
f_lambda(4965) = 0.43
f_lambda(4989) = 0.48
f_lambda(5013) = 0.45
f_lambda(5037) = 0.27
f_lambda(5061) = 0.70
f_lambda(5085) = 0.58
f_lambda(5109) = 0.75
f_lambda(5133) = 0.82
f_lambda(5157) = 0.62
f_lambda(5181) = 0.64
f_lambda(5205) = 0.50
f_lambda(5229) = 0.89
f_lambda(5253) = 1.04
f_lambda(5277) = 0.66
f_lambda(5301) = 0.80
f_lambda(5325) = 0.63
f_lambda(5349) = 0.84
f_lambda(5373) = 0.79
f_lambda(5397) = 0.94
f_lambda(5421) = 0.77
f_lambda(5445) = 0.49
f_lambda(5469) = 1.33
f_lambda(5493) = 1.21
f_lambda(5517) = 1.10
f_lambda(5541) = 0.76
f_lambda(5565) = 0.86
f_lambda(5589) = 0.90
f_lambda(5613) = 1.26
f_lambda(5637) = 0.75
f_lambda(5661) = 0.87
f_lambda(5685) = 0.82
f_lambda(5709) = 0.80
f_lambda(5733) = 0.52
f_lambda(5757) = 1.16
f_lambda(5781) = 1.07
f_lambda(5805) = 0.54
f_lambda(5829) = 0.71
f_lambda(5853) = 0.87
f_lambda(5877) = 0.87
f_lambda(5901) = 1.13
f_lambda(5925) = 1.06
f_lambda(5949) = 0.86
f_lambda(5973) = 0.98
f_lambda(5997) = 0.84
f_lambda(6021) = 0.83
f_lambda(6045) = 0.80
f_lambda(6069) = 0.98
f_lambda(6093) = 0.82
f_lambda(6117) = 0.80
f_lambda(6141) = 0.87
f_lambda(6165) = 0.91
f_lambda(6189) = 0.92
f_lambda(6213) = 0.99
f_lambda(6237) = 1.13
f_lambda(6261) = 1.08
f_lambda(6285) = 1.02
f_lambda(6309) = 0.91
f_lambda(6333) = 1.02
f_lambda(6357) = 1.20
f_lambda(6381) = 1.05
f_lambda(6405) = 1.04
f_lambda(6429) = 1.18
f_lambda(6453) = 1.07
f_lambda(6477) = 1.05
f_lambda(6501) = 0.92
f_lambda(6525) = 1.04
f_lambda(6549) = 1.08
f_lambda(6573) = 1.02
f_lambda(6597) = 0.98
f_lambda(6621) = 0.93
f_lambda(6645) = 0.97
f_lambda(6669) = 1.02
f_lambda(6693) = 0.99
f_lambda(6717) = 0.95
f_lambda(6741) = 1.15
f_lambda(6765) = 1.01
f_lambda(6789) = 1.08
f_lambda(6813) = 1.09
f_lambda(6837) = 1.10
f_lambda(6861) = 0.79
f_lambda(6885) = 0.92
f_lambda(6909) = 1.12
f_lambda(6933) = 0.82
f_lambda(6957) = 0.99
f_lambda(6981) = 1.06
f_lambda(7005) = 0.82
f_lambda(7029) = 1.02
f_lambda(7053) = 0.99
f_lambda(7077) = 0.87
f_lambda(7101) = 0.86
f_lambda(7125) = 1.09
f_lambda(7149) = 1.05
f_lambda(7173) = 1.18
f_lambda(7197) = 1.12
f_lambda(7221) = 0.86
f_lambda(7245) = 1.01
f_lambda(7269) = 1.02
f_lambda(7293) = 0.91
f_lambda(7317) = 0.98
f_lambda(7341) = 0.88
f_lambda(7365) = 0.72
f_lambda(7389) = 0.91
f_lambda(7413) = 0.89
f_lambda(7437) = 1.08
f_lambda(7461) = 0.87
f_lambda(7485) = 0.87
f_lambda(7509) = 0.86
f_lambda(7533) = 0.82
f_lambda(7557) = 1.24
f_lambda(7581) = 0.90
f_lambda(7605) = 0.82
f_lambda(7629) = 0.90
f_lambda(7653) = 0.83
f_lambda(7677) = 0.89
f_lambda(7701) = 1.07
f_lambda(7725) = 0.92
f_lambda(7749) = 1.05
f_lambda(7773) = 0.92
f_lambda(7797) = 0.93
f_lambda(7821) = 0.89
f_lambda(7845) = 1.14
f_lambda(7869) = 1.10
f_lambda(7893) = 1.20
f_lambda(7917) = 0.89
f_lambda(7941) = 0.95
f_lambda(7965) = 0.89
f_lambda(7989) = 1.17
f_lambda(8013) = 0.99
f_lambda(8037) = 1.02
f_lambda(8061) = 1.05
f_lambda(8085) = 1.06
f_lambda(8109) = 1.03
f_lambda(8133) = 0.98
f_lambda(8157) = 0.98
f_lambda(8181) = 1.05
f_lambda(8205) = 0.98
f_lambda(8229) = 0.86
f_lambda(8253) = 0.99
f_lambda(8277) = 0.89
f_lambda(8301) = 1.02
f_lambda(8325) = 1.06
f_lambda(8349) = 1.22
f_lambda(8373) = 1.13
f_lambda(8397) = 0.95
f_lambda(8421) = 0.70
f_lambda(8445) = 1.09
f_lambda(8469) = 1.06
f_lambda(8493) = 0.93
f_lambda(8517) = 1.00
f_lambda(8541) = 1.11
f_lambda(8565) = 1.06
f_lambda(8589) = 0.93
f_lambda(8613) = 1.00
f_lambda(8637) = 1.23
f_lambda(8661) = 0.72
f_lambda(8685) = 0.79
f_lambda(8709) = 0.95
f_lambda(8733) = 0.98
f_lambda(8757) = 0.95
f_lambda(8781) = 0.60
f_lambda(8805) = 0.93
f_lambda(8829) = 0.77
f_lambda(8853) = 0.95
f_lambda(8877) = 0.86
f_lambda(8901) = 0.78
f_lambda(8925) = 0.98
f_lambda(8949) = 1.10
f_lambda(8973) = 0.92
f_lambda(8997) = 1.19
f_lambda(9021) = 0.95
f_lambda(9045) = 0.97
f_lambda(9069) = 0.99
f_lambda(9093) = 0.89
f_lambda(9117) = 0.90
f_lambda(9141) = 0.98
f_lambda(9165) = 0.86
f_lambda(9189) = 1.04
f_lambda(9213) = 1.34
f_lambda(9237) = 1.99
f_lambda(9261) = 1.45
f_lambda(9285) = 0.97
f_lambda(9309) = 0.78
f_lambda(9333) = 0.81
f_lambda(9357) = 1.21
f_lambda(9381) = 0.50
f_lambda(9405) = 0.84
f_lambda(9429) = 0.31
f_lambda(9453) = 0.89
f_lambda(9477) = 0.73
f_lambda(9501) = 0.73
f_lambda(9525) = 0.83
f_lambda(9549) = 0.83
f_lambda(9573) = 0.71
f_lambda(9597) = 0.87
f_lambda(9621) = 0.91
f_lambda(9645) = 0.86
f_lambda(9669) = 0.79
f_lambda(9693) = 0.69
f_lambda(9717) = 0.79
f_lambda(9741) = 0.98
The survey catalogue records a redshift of 0.406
